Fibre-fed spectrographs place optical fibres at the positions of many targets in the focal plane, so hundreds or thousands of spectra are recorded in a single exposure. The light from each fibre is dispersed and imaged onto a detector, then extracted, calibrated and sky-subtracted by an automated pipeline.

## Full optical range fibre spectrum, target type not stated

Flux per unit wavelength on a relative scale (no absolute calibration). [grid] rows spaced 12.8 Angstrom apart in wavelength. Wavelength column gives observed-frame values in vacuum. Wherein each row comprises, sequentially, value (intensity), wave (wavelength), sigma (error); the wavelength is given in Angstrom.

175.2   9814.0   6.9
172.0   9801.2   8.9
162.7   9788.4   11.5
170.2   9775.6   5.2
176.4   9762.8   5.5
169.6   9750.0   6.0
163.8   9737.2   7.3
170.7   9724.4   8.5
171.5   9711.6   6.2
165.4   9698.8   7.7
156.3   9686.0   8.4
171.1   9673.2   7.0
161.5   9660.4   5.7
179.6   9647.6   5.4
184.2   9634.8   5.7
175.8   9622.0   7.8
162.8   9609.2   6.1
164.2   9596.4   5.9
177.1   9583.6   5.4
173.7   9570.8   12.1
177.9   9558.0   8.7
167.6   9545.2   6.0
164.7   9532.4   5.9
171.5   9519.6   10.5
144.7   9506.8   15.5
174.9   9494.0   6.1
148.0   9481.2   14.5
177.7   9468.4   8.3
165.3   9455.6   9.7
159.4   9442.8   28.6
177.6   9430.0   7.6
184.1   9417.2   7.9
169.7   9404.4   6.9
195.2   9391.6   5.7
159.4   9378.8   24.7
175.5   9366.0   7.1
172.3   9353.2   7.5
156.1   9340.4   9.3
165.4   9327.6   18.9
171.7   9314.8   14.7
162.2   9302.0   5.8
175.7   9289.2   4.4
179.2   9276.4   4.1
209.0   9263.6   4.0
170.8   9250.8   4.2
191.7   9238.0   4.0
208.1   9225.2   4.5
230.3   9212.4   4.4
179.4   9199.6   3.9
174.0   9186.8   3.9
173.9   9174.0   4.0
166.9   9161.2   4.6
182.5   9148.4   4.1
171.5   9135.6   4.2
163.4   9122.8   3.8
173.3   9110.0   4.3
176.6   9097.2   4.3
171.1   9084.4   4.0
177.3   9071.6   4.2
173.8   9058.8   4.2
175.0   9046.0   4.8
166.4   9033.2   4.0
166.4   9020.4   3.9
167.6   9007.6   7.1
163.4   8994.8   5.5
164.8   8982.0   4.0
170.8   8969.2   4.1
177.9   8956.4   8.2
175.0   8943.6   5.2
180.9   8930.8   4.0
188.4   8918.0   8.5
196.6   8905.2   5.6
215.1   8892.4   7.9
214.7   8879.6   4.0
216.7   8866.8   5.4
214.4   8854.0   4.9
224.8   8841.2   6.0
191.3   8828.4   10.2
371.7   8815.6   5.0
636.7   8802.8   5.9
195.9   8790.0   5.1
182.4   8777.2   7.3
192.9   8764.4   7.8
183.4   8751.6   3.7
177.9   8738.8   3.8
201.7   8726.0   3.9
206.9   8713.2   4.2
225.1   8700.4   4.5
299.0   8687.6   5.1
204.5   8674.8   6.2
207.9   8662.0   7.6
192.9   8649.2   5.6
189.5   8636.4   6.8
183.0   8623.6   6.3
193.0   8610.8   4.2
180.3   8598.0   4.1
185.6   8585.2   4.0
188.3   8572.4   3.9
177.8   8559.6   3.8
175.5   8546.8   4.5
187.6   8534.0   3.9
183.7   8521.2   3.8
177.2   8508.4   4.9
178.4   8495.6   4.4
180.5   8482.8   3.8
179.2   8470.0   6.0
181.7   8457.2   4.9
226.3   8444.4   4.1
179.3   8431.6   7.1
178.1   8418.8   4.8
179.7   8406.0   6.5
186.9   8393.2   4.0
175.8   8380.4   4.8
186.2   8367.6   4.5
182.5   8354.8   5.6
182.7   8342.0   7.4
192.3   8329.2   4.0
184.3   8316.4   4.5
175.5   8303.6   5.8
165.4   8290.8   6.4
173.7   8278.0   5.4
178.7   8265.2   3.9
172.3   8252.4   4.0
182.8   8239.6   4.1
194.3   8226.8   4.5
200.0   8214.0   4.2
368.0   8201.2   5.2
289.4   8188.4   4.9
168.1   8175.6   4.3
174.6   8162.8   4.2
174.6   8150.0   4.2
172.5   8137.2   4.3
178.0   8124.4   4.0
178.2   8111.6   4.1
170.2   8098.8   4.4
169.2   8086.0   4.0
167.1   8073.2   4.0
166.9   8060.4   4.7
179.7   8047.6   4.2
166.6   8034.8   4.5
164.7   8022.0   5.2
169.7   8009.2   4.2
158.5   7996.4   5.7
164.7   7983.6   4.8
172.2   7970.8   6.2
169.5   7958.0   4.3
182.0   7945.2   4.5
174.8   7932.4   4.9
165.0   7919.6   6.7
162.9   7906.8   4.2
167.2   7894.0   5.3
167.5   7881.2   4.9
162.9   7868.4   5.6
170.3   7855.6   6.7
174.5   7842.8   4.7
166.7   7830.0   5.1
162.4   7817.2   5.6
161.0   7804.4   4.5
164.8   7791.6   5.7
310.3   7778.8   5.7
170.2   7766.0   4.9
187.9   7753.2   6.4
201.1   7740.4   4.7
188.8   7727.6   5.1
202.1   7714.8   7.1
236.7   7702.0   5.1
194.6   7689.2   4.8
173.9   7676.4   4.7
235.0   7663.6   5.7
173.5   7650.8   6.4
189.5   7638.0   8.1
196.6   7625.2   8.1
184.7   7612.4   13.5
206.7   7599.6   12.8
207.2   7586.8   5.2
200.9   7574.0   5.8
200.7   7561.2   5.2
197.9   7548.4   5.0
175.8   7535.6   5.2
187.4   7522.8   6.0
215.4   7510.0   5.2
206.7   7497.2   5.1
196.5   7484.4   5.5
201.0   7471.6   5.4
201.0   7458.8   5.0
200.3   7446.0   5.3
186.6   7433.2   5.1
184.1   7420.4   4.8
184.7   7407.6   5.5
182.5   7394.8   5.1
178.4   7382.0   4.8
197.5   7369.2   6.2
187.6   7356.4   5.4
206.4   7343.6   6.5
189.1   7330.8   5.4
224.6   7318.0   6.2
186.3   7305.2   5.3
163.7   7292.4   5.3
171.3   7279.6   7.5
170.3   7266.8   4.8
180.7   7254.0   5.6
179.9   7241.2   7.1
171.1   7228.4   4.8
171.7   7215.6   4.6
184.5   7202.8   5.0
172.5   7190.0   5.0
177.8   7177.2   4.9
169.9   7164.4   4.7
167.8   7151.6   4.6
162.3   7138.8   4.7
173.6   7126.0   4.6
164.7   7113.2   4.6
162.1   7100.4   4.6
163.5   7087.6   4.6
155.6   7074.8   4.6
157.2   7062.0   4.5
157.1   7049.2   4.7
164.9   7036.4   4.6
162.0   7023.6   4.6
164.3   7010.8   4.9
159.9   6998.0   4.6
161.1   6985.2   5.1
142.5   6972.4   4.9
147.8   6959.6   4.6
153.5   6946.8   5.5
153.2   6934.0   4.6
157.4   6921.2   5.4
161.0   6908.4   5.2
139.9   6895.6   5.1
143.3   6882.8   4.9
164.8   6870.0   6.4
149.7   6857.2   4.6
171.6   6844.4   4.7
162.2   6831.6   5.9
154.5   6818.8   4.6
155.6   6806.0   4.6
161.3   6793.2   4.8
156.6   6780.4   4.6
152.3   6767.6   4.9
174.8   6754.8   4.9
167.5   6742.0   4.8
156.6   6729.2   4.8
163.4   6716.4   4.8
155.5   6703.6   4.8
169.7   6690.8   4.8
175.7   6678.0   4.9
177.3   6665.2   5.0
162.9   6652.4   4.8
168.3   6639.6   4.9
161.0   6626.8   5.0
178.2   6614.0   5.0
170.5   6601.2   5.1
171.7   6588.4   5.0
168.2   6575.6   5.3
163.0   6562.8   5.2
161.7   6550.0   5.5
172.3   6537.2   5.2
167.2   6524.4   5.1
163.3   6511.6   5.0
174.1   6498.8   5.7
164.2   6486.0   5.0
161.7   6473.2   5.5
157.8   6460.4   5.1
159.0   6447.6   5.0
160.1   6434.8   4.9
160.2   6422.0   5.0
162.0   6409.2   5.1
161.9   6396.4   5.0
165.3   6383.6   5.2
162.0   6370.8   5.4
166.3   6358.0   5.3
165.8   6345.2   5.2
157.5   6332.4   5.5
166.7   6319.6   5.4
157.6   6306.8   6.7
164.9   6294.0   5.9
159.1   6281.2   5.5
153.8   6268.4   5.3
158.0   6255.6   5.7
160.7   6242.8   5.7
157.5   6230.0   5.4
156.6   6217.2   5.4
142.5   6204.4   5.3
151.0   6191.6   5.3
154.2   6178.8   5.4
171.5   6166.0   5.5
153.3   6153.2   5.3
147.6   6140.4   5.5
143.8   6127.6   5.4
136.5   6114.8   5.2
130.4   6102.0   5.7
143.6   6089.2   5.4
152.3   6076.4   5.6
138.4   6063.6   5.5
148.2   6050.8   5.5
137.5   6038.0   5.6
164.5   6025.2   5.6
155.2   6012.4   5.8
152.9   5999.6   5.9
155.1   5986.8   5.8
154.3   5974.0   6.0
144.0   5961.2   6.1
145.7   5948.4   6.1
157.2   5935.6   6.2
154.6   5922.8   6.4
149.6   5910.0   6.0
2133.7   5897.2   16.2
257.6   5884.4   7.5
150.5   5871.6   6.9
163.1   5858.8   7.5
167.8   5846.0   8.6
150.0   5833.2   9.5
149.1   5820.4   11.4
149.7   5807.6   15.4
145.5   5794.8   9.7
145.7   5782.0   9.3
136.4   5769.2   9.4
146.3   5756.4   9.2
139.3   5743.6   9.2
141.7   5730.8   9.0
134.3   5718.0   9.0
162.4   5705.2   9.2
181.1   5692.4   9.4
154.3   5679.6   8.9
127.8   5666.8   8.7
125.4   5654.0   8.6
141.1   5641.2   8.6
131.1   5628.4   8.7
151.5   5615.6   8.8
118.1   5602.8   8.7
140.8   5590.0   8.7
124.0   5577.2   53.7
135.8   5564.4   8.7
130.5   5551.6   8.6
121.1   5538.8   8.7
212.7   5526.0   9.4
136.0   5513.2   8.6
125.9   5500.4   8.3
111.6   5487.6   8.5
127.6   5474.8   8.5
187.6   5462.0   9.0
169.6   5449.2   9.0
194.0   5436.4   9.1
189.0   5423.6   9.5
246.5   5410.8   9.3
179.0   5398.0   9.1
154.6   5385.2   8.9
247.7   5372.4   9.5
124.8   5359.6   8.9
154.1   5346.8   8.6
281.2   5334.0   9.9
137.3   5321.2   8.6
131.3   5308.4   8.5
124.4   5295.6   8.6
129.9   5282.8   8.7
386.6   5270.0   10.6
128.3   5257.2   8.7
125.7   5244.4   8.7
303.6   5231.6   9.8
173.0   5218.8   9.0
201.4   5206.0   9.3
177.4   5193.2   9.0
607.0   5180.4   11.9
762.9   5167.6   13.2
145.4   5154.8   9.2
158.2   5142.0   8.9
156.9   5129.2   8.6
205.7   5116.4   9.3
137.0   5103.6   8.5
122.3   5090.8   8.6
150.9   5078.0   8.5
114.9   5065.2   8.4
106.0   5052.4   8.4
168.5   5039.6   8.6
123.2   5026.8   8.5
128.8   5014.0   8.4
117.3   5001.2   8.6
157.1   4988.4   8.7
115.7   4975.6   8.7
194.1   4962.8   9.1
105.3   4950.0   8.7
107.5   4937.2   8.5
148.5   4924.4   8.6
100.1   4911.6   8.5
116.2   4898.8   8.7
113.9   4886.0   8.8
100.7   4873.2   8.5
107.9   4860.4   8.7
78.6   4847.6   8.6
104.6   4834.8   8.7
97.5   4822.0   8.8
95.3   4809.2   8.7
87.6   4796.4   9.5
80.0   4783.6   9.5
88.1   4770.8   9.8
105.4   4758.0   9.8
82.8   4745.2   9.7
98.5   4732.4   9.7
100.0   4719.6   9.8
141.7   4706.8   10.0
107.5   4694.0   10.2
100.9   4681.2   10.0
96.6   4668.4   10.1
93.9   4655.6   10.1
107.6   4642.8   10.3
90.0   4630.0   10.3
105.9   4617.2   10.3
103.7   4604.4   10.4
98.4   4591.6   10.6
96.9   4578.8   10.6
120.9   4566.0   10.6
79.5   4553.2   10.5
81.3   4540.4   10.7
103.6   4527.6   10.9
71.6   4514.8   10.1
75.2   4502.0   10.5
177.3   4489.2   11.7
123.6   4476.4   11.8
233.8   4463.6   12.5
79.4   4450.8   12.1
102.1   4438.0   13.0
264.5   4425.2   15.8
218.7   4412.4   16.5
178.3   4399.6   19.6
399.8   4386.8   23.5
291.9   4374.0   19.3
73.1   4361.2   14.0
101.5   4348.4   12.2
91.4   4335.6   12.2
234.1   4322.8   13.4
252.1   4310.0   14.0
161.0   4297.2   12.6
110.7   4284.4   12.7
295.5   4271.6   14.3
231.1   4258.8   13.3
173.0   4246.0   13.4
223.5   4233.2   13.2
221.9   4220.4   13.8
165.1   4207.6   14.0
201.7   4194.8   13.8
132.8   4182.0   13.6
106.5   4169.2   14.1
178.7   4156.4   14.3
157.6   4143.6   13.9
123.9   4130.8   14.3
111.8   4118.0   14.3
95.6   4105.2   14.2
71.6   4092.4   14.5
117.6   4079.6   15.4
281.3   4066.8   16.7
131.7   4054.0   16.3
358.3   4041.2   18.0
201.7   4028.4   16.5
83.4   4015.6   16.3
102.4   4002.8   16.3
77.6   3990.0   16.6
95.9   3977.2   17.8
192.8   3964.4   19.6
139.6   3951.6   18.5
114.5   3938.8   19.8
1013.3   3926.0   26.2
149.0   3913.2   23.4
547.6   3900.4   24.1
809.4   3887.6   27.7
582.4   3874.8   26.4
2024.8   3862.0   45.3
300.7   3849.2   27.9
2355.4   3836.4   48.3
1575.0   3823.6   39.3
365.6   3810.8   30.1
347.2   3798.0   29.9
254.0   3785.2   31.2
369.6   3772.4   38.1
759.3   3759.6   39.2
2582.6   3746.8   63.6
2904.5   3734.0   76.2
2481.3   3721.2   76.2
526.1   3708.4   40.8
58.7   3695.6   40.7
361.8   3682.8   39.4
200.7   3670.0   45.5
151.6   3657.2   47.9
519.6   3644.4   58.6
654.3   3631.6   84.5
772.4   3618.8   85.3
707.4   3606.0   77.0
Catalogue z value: 0.00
